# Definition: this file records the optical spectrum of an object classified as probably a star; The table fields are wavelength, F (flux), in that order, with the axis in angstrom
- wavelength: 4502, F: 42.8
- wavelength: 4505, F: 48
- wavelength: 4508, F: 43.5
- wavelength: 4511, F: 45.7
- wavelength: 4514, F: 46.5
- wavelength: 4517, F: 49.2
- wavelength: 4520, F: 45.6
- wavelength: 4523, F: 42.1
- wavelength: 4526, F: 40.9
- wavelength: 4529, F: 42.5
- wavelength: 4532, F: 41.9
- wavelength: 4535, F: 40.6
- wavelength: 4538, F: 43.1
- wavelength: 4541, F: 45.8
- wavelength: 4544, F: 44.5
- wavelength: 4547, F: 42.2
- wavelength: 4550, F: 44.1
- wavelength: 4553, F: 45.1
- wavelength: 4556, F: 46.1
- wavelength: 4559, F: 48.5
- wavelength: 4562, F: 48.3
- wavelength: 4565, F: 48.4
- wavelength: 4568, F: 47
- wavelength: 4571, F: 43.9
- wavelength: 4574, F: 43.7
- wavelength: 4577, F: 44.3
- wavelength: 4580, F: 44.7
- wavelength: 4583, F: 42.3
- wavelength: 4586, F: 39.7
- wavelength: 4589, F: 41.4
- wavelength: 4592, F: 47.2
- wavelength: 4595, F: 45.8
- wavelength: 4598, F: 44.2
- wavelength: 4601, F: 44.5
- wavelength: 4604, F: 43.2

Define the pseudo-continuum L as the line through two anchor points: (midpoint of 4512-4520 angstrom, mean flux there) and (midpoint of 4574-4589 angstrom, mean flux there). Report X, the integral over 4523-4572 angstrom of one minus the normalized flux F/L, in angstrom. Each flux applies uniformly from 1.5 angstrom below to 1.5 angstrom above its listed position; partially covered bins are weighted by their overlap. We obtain 0.6 angstrom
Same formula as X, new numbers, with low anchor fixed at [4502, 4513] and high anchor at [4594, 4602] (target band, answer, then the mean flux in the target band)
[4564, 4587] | 0.3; 44.3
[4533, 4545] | 0.5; 43.4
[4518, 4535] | 1.0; 42.6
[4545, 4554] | 0.3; 43.8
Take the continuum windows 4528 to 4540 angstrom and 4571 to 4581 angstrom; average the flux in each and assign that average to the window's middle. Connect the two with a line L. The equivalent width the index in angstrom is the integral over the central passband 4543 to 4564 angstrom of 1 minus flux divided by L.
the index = -1.2 angstrom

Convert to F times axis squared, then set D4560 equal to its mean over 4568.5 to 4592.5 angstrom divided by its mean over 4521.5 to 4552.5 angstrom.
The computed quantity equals 1.03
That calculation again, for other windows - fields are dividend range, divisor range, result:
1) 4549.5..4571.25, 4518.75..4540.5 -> 1.11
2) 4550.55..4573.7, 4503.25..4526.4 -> 1.05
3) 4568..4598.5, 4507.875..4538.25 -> 1.03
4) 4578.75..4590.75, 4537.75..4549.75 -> 0.97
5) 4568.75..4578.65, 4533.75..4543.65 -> 1.03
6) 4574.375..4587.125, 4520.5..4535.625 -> 1.05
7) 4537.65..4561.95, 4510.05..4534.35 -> 1.04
